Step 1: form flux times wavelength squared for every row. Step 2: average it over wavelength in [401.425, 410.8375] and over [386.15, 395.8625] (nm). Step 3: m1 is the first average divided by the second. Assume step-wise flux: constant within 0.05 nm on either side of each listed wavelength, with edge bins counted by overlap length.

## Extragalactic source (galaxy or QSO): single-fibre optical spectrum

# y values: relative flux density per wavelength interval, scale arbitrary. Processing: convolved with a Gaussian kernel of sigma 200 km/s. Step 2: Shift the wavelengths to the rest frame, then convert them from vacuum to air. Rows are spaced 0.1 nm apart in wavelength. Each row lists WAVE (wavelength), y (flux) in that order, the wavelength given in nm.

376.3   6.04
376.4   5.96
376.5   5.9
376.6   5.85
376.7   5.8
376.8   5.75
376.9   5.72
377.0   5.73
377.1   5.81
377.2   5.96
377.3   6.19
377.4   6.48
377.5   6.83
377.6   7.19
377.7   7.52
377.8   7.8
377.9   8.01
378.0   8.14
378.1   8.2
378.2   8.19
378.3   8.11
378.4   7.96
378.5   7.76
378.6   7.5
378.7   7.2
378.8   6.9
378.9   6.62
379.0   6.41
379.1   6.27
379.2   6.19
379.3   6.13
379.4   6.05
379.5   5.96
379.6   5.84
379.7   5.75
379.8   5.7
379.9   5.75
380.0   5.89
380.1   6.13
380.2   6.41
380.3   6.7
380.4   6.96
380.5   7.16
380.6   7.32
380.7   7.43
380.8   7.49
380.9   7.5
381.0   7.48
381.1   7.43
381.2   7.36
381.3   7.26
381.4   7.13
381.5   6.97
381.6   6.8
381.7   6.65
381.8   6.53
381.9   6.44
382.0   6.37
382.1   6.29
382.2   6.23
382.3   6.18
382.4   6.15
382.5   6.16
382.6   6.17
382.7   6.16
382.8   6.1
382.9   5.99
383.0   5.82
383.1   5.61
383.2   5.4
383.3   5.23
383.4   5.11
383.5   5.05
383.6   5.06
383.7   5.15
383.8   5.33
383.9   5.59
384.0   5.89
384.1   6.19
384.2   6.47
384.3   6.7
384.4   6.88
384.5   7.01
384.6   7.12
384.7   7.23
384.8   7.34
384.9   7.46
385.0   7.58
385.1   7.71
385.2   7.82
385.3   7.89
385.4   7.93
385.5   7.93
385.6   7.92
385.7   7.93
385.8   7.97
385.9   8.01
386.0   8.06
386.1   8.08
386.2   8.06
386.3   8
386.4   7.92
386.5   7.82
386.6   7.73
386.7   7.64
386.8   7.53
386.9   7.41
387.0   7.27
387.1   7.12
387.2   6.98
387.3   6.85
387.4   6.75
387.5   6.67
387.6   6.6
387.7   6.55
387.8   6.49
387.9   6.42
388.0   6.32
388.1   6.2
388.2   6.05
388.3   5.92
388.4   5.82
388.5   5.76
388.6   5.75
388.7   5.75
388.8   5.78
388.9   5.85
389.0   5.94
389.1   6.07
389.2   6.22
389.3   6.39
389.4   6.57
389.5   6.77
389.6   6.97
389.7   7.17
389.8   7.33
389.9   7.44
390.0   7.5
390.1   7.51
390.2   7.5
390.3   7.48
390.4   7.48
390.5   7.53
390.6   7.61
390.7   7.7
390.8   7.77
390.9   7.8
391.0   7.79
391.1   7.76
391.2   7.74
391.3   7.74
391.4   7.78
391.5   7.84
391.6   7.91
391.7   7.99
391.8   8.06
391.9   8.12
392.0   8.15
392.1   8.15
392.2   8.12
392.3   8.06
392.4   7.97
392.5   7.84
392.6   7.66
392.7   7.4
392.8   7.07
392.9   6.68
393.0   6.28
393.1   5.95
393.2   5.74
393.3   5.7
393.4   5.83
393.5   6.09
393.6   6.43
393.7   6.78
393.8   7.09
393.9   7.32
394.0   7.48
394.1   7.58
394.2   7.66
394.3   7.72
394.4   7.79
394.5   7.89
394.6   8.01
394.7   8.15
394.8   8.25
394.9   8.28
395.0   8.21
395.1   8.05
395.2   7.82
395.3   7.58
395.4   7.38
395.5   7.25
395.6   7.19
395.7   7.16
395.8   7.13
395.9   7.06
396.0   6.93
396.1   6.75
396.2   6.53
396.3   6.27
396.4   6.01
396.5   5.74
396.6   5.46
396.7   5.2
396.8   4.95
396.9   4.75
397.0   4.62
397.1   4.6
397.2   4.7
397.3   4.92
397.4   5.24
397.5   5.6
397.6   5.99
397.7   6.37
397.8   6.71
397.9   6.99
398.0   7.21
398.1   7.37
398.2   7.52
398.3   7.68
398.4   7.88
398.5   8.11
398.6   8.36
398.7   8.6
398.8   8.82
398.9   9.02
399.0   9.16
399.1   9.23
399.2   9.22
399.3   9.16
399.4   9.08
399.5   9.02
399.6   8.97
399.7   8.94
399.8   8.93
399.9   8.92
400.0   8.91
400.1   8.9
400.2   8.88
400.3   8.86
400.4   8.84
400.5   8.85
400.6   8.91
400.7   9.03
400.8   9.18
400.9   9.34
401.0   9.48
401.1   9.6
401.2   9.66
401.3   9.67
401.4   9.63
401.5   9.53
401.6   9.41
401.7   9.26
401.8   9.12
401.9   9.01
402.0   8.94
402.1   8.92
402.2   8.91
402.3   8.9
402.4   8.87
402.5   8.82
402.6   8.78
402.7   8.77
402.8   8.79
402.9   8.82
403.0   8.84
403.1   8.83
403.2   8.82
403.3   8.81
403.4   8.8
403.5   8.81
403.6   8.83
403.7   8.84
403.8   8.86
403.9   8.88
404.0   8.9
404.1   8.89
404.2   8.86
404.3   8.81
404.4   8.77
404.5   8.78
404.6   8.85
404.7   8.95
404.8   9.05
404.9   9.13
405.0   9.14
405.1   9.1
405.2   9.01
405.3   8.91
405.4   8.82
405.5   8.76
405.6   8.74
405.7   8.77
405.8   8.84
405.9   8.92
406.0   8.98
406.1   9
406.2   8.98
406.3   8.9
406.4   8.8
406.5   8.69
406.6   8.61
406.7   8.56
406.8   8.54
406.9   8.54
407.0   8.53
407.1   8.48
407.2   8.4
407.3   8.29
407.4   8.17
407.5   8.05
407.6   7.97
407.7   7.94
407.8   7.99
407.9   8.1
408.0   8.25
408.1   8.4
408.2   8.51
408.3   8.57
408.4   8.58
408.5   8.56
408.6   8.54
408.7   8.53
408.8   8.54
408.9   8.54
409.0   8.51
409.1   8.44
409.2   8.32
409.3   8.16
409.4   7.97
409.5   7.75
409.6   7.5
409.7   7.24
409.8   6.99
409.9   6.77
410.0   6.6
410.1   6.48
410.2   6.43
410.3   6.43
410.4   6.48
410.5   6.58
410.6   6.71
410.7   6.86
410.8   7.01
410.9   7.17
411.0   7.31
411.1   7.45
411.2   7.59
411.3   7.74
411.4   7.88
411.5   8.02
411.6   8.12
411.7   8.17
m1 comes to 1.26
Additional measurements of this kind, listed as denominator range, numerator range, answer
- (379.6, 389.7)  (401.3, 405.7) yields 1.47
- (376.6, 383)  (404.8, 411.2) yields 1.40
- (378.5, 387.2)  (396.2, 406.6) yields 1.35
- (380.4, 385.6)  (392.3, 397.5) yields 1.08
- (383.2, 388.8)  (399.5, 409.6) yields 1.41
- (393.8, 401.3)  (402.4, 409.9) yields 1.17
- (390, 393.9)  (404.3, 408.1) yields 1.26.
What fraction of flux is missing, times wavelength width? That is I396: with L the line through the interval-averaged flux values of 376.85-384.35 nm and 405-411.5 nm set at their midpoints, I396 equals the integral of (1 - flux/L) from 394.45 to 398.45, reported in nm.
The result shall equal 0.392 nm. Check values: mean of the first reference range 6.52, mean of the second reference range 8.08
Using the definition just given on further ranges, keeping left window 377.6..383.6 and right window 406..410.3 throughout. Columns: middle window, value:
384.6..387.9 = -0.251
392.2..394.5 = 0.093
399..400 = -0.179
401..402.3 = -0.250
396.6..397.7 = 0.352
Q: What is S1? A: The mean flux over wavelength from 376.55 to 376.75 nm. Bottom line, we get 5.82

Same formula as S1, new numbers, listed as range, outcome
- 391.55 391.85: 7.99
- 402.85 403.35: 8.82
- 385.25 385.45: 7.91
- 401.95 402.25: 8.92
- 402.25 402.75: 8.83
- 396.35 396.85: 5.47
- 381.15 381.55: 7.18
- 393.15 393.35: 5.72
